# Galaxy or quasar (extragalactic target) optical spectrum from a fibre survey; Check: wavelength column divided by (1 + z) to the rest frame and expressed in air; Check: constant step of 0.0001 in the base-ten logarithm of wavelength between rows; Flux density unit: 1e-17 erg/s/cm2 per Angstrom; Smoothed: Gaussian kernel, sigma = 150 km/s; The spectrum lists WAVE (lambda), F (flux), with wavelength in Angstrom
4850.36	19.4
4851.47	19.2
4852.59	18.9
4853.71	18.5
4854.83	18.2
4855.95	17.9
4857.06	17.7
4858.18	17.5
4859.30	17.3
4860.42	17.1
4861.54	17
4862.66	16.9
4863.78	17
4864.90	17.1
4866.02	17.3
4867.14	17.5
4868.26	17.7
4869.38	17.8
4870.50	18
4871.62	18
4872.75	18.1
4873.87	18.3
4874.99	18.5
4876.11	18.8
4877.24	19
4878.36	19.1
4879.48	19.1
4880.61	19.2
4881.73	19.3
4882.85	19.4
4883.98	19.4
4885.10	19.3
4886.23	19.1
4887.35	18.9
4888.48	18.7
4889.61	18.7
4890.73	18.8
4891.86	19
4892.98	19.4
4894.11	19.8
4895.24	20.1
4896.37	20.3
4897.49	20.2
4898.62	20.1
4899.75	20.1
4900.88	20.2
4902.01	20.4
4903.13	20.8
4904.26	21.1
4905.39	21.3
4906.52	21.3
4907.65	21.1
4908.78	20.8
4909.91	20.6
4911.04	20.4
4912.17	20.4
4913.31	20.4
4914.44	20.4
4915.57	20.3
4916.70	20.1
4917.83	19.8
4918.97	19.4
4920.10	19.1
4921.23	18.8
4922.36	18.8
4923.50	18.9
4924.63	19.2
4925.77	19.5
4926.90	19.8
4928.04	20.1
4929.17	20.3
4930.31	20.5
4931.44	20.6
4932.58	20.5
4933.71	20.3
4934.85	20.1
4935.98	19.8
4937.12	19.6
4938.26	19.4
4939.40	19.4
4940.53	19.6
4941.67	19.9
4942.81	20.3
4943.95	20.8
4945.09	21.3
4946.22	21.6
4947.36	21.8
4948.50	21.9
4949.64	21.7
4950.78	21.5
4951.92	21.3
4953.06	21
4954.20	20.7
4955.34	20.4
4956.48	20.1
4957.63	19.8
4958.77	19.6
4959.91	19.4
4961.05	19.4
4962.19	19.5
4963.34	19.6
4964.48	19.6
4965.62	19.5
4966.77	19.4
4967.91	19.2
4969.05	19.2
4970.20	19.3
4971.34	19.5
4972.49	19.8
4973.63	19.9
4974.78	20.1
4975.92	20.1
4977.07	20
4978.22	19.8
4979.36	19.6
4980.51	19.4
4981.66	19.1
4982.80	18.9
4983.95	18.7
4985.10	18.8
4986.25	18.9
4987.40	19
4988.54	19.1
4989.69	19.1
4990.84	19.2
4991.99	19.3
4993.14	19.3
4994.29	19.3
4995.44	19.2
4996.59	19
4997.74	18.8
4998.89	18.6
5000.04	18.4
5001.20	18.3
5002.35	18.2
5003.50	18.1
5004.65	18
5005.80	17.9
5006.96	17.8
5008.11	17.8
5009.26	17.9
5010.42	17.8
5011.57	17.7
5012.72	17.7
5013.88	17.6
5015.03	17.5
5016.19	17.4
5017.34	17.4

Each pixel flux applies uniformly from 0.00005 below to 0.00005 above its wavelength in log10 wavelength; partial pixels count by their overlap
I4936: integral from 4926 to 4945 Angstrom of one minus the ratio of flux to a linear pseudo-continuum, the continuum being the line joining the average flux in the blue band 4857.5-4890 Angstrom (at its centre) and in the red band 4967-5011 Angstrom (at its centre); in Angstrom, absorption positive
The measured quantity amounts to -1.5 Angstrom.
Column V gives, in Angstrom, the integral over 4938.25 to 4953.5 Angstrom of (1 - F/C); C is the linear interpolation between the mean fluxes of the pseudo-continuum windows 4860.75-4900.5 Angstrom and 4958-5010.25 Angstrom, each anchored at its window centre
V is -1.6 Angstrom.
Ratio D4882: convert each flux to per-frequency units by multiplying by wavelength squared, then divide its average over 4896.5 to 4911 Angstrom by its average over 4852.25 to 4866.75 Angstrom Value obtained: 1.20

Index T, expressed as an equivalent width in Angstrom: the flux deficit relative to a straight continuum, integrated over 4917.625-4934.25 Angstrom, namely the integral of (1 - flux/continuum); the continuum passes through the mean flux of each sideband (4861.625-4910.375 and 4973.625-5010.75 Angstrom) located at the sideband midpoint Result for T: -0.6 Angstrom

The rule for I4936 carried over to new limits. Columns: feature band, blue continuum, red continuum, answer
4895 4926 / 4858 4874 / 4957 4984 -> -3.0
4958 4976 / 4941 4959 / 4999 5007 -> 0.4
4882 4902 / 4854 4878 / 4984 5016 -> -1.8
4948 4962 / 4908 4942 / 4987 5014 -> -0.9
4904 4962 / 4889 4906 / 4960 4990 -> -1.6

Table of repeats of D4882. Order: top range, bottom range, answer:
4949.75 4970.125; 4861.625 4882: 1.14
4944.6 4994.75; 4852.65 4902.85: 1.10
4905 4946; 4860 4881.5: 1.14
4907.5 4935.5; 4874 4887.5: 1.07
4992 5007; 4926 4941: 0.95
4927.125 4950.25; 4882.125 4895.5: 1.09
